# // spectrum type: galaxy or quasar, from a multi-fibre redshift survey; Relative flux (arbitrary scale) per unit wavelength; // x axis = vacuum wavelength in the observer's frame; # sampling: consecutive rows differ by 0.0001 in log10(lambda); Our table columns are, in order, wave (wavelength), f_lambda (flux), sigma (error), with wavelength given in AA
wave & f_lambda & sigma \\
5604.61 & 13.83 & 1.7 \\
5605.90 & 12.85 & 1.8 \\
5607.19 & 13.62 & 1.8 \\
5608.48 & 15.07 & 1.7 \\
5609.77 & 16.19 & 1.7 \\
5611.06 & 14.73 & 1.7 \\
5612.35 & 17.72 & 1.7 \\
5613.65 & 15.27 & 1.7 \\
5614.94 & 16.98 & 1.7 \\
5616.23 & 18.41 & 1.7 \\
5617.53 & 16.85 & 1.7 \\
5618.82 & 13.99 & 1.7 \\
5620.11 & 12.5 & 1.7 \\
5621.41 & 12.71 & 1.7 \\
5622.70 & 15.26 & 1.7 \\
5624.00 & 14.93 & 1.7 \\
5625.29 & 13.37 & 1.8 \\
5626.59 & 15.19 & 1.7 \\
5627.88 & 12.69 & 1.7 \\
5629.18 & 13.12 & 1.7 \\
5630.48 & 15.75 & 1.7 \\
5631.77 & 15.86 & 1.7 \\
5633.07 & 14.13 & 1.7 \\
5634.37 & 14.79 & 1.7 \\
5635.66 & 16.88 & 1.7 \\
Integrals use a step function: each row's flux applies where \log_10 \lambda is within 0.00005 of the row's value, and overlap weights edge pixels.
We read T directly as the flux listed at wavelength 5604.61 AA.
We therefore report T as 13.83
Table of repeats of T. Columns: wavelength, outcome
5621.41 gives 12.71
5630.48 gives 15.75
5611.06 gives 14.73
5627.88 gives 12.69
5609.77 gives 16.19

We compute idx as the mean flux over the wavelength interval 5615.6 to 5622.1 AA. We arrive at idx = 14.9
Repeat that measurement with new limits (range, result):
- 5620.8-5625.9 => 14.1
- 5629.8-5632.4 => 15.8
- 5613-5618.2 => 16.9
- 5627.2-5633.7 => 14.3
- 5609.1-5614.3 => 16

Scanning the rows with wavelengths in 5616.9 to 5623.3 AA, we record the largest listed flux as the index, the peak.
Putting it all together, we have 16.85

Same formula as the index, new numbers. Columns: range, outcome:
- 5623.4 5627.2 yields 15.19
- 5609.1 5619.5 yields 18.41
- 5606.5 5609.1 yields 15.07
